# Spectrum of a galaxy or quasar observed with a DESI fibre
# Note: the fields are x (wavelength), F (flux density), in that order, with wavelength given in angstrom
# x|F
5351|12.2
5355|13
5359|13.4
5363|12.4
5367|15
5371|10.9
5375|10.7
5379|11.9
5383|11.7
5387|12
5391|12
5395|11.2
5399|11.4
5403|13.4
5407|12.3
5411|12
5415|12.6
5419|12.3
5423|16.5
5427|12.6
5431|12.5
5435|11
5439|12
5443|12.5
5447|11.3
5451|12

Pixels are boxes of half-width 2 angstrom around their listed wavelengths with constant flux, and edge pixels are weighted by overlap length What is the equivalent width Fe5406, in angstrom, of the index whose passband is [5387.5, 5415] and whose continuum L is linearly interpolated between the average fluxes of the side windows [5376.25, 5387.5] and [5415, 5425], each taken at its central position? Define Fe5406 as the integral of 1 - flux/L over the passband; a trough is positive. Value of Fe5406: 1.77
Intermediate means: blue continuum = 11.8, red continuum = 14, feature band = 12.1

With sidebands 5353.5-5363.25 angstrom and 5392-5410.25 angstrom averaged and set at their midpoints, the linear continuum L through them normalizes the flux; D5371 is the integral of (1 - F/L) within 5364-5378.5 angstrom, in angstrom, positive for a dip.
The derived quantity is 0.64 angstrom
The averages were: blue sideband 13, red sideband 12.1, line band 12.2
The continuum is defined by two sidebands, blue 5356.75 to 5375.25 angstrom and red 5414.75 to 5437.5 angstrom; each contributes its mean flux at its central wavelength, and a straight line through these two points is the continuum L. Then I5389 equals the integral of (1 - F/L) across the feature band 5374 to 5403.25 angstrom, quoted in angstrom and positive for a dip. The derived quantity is 2.4 angstrom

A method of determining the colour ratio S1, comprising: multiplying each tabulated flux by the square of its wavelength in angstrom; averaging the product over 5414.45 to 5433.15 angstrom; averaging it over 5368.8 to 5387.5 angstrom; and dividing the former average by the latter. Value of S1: 1.19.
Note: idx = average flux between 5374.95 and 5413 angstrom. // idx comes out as 11.9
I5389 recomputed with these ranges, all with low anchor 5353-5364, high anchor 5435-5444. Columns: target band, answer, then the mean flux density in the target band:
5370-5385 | 1.7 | 11.3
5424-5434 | -0.6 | 12.8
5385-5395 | 0.6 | 11.8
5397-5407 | 0.0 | 12.4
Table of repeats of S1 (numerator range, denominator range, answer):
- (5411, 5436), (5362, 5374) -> 1.04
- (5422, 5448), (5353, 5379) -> 1.03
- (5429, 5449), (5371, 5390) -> 1.05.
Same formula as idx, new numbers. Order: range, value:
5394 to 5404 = 11.9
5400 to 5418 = 12.5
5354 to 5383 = 12.4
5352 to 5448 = 12.4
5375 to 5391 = 11.7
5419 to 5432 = 13.7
